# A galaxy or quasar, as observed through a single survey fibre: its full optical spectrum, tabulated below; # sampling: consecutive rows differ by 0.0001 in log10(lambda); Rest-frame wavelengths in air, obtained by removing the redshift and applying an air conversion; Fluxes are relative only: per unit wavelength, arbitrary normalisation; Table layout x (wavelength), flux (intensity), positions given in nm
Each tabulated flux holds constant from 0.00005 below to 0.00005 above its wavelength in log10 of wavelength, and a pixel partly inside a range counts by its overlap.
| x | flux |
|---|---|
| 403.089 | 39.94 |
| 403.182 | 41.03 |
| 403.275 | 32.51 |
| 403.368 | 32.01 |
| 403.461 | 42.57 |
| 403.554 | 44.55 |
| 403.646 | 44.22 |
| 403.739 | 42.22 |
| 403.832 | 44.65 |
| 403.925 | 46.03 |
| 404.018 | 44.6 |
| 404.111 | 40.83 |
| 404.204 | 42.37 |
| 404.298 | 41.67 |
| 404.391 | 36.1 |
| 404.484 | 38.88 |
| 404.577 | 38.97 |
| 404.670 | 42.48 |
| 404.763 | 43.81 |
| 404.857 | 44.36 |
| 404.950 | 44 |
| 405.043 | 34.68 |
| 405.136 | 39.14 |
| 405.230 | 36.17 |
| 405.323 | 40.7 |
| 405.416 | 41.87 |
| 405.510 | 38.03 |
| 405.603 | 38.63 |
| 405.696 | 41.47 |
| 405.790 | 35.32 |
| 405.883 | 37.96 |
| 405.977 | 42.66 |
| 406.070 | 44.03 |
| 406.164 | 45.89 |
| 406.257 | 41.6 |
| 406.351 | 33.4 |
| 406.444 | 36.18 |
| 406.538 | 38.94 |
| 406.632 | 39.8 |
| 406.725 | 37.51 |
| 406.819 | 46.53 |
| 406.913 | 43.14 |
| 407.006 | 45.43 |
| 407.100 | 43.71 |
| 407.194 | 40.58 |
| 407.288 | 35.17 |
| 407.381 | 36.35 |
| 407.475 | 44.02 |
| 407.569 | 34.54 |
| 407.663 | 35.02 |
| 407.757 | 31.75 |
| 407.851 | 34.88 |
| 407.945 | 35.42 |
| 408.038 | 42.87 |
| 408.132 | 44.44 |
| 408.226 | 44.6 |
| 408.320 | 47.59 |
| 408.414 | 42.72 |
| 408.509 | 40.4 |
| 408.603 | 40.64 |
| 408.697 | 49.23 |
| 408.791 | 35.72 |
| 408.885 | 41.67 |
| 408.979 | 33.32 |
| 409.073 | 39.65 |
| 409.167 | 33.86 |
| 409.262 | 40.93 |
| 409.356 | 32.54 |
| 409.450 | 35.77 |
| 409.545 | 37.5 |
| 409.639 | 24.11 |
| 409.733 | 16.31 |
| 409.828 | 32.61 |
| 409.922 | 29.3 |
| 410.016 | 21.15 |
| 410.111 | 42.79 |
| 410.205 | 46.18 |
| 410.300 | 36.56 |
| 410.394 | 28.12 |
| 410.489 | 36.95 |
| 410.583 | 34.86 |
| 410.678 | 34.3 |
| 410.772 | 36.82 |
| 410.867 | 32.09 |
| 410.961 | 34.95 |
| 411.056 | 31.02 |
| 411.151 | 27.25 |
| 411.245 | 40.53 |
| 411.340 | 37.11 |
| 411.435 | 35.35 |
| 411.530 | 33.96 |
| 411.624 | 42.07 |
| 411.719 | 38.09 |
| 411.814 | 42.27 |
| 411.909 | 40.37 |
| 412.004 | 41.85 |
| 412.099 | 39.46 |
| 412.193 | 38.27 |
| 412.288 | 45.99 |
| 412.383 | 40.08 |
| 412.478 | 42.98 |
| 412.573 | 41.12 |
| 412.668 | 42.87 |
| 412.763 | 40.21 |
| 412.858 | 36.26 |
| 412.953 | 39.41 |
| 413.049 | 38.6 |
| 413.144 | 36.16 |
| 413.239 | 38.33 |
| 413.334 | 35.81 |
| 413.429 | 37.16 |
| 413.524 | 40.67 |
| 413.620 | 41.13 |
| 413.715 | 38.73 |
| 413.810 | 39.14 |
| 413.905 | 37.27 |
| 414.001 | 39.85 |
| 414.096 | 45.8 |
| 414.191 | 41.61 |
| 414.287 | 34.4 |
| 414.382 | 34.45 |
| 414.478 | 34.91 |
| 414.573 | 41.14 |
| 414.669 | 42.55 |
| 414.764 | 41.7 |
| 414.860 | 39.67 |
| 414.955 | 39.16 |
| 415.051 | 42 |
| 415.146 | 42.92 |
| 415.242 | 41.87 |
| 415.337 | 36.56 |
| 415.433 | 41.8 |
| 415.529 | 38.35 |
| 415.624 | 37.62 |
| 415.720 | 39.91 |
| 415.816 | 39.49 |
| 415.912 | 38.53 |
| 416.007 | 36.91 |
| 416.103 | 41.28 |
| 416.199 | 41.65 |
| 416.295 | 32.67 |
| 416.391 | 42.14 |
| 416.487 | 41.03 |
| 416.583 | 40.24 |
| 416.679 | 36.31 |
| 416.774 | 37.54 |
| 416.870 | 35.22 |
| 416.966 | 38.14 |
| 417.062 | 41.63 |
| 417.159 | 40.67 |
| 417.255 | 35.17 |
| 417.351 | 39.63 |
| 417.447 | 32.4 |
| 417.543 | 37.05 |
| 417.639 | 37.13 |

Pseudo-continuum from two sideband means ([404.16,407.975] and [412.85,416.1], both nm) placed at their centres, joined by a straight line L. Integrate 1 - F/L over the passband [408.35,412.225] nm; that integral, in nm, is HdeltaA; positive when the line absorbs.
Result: 0.32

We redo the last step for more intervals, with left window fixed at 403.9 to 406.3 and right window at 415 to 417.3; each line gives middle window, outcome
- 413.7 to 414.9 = 0.003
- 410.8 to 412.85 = 0.071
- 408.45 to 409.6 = 0.053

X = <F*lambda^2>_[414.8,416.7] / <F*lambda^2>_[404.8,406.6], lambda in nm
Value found 1.0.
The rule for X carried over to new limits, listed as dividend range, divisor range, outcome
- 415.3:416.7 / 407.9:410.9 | 1.10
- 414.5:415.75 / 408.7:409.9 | 1.21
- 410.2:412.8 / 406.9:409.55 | 0.97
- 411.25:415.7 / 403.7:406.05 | 1.01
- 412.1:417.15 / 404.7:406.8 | 1.03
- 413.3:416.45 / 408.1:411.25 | 1.12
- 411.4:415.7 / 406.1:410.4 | 1.07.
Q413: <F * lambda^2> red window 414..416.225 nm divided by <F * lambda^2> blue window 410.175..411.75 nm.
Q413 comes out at 1.14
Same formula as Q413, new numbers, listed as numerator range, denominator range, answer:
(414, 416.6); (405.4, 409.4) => 1.04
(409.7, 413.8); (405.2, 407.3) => 0.94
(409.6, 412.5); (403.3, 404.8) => 0.89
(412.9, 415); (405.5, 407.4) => 1.01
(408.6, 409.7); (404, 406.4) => 0.93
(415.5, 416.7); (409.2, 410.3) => 1.23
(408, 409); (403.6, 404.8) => 1.03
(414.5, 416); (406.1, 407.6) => 1.04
